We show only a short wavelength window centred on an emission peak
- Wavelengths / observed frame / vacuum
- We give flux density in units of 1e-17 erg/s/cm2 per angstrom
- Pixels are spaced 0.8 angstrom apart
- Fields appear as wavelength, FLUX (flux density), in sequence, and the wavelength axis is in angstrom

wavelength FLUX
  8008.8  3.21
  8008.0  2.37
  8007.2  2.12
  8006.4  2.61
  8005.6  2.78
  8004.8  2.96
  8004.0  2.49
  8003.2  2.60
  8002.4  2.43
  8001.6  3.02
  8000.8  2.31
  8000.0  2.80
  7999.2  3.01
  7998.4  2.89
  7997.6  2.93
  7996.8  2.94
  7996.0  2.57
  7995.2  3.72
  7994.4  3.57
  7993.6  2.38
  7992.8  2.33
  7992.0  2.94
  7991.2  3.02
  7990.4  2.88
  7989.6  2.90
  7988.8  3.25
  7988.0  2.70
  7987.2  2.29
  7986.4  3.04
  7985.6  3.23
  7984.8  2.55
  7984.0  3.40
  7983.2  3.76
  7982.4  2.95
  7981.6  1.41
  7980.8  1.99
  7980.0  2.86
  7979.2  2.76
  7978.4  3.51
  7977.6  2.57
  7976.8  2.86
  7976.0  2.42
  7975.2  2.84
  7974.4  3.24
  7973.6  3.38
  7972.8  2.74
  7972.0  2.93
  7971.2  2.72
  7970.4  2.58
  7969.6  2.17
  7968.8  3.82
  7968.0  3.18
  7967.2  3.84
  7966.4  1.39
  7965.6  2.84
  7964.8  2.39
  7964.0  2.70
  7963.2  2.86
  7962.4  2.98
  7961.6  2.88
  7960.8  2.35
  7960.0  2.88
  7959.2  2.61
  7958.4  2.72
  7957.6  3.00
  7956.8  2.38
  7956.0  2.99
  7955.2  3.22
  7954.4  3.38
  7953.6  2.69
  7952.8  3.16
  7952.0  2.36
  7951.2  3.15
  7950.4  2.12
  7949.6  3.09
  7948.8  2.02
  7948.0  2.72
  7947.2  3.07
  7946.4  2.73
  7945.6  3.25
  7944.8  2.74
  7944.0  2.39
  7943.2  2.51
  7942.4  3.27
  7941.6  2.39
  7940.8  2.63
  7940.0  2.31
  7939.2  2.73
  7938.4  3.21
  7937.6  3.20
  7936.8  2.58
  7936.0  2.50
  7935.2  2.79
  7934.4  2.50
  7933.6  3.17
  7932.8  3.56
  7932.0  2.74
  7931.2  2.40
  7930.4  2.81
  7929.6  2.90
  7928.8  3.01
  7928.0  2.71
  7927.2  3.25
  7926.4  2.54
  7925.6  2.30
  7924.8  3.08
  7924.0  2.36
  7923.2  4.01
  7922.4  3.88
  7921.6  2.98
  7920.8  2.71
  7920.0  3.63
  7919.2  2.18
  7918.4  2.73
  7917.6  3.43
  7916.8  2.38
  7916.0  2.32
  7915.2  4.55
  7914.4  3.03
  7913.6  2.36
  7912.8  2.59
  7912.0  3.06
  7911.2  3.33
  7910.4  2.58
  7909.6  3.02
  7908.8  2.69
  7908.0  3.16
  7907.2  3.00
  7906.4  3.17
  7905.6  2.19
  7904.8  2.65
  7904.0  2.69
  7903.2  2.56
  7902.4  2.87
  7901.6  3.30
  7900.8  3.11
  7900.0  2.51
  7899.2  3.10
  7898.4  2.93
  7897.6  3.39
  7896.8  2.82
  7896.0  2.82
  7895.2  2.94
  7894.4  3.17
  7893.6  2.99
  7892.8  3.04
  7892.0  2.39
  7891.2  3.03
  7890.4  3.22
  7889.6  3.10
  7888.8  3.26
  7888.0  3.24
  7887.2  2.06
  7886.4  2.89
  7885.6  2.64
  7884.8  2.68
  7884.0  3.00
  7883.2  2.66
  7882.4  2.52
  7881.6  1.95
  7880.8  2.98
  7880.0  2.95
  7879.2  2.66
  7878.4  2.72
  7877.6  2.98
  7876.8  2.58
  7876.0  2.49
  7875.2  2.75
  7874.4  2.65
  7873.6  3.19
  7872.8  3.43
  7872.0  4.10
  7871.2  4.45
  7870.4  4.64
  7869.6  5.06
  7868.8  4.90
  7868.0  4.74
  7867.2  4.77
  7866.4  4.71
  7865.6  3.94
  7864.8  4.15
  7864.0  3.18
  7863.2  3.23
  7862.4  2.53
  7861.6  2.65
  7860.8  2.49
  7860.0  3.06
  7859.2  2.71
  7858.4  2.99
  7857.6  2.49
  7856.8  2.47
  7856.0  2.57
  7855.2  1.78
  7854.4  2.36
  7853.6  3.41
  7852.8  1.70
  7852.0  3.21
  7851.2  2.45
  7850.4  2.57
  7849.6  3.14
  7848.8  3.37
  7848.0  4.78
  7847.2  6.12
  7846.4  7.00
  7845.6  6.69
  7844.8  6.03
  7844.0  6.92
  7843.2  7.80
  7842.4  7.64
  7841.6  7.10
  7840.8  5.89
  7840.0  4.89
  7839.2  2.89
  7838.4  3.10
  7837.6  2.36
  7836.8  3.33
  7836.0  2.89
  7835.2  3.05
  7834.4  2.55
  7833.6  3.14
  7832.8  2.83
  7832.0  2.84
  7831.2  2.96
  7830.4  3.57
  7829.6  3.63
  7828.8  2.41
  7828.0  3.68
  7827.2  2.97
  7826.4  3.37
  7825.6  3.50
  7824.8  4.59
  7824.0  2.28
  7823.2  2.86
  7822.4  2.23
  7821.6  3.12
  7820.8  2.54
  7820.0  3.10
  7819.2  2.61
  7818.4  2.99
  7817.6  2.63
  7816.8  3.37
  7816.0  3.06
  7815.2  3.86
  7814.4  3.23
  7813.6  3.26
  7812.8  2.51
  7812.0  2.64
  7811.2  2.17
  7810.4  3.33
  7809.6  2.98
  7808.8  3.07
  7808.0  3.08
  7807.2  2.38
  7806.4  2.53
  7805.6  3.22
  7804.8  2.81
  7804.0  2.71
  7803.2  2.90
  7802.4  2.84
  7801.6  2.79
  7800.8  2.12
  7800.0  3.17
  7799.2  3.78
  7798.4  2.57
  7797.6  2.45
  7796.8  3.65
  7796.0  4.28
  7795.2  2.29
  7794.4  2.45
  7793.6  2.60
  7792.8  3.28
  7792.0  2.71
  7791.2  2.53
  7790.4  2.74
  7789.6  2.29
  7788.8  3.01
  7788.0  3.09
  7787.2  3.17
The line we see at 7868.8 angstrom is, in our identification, [N II]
